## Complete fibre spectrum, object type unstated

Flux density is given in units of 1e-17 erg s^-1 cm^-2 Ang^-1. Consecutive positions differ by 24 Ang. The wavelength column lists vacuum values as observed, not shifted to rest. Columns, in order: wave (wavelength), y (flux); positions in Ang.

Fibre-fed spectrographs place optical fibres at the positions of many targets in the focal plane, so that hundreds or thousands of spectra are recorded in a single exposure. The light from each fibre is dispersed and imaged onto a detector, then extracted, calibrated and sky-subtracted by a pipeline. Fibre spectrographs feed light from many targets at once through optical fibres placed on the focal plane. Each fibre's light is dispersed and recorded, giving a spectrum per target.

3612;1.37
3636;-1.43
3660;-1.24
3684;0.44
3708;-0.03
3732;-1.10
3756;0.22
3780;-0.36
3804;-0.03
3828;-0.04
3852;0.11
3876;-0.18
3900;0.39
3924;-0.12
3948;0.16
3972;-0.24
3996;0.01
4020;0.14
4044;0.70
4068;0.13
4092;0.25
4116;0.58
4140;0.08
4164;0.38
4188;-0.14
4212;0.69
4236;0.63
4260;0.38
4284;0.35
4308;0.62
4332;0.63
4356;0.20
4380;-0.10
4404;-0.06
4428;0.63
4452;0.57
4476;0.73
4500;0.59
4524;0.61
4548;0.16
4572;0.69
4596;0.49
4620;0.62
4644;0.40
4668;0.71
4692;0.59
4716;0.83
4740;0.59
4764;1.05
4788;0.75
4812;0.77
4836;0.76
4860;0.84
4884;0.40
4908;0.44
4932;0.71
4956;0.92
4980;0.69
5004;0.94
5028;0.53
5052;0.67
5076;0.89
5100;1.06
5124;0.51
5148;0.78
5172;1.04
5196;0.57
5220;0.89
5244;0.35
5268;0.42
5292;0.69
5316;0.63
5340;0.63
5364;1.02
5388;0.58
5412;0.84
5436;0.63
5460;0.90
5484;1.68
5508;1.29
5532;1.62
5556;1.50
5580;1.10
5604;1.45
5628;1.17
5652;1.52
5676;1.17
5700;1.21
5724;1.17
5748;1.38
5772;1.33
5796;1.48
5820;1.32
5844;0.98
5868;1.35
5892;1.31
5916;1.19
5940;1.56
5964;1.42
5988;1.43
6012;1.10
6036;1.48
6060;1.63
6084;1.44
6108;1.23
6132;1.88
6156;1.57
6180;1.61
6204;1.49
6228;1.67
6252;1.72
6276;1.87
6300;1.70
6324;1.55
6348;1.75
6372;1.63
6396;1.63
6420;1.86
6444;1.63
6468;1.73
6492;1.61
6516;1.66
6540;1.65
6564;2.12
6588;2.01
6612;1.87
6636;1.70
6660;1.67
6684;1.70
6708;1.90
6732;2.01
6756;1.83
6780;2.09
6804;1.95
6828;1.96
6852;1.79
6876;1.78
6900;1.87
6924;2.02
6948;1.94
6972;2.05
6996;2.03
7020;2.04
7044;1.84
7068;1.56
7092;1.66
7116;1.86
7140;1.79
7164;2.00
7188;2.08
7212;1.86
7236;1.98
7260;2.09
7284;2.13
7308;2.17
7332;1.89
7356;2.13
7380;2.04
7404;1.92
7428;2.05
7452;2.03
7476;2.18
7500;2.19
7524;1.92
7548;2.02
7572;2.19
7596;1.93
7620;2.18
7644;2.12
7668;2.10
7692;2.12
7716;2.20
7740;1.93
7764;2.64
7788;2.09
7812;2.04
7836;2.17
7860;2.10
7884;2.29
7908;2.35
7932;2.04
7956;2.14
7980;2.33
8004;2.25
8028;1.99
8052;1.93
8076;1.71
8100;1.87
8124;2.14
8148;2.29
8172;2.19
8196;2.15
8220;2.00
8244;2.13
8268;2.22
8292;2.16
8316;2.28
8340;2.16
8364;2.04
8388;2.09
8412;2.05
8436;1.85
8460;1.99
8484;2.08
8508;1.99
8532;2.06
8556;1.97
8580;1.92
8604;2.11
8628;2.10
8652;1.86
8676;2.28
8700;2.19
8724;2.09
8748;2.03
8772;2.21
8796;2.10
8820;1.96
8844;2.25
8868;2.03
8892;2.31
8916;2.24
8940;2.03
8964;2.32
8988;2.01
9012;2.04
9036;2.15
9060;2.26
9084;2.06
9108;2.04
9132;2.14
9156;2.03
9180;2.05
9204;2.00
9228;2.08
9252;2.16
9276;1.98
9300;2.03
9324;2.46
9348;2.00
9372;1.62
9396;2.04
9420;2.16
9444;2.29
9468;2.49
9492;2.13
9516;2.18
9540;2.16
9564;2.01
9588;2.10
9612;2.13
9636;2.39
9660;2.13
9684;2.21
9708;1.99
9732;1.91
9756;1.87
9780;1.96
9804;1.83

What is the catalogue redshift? 0.370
